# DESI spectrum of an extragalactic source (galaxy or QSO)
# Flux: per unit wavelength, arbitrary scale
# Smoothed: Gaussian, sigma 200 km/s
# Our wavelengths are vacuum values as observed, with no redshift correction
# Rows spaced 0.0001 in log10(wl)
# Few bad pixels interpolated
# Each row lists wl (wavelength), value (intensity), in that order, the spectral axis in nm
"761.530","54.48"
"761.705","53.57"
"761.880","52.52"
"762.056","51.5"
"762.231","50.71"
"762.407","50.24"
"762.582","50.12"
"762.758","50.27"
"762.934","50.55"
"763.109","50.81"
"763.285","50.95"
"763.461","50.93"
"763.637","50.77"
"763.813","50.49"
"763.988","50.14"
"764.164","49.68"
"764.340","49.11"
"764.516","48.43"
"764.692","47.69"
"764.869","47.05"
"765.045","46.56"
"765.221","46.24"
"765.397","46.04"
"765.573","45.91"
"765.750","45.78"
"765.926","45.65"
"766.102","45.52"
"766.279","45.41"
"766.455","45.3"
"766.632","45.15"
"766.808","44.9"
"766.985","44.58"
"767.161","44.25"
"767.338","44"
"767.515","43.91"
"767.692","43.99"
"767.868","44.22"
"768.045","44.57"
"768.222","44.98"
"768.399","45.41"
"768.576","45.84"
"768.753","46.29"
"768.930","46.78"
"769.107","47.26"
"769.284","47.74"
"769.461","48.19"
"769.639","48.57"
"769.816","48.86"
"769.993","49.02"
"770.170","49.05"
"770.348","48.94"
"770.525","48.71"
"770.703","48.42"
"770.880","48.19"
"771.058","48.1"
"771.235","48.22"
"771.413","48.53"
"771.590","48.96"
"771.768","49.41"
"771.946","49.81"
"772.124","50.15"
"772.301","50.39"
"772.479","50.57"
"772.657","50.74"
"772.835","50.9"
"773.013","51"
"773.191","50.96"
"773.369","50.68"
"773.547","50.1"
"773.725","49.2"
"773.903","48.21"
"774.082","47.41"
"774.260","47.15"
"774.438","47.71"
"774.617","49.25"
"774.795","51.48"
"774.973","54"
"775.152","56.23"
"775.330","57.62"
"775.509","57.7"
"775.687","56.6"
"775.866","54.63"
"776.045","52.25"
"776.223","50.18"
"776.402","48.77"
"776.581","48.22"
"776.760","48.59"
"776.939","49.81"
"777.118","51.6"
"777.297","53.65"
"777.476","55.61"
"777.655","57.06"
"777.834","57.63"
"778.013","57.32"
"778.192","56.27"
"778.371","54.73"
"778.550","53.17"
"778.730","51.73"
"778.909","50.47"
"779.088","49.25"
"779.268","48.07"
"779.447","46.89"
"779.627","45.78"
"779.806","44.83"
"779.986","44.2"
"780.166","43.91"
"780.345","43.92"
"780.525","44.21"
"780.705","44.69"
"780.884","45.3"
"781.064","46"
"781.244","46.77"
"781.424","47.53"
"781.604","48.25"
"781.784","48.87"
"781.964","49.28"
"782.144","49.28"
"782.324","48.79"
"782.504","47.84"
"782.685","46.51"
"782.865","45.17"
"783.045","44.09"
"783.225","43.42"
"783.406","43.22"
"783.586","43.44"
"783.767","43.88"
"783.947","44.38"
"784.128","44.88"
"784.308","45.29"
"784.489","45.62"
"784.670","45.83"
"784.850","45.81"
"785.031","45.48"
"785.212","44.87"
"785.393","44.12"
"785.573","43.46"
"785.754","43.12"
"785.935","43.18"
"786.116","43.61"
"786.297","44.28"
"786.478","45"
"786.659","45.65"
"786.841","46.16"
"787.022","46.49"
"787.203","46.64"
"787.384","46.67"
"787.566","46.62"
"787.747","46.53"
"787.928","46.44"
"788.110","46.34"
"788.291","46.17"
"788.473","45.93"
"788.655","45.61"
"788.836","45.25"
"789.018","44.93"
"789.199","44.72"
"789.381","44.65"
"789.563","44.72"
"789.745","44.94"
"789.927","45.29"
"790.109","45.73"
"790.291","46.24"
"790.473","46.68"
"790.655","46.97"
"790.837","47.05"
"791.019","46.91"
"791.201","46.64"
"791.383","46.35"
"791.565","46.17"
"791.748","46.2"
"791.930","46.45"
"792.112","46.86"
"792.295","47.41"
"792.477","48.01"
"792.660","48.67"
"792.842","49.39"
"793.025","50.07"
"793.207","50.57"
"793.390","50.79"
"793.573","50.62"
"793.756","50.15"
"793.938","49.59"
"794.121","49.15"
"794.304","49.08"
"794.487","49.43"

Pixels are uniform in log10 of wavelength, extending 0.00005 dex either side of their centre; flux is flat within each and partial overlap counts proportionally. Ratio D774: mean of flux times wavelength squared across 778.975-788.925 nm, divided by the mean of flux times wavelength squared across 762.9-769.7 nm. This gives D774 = 1.02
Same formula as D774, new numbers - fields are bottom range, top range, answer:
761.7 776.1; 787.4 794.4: 1.02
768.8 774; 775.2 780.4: 1.06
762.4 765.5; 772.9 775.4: 1.06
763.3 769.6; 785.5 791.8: 1.04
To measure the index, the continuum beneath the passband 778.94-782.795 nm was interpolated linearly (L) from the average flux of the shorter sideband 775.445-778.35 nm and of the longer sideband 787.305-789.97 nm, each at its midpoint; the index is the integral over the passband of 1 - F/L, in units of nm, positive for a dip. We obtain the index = 0.31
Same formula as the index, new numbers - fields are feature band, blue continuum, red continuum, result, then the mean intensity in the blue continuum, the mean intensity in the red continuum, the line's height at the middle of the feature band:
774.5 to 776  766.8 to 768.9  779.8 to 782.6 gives -0.29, 44.8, 46.5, 45.7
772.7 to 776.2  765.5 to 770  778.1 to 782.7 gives -0.35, 45.8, 48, 46.9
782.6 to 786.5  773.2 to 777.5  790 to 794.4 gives 0.40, 51.5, 48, 49.6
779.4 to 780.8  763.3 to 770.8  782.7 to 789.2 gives 0.03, 47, 45.1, 45.7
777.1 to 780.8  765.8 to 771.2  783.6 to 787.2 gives -0.39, 46.4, 44.8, 45.4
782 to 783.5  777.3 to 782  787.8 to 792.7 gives 0.07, 49.4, 46.2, 48.4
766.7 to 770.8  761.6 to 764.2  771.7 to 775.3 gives 0.34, 50.9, 50.4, 50.6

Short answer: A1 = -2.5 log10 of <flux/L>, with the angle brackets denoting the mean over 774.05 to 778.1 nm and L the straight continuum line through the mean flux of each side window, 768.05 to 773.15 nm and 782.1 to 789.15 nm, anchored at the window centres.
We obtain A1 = -0.12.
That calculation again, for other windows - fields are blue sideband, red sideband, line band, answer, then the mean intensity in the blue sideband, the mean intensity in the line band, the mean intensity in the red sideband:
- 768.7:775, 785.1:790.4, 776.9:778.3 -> -0.16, 49.1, 55.1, 45.3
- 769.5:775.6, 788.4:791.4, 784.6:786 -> 0.06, 50.1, 44.5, 45.8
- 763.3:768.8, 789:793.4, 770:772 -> -0.05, 46.5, 48.7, 46.9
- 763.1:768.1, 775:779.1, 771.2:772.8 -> 0.02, 46.8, 49.7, 53.5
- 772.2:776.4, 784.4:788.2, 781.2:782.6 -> -0.02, 51.5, 48.4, 45.3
